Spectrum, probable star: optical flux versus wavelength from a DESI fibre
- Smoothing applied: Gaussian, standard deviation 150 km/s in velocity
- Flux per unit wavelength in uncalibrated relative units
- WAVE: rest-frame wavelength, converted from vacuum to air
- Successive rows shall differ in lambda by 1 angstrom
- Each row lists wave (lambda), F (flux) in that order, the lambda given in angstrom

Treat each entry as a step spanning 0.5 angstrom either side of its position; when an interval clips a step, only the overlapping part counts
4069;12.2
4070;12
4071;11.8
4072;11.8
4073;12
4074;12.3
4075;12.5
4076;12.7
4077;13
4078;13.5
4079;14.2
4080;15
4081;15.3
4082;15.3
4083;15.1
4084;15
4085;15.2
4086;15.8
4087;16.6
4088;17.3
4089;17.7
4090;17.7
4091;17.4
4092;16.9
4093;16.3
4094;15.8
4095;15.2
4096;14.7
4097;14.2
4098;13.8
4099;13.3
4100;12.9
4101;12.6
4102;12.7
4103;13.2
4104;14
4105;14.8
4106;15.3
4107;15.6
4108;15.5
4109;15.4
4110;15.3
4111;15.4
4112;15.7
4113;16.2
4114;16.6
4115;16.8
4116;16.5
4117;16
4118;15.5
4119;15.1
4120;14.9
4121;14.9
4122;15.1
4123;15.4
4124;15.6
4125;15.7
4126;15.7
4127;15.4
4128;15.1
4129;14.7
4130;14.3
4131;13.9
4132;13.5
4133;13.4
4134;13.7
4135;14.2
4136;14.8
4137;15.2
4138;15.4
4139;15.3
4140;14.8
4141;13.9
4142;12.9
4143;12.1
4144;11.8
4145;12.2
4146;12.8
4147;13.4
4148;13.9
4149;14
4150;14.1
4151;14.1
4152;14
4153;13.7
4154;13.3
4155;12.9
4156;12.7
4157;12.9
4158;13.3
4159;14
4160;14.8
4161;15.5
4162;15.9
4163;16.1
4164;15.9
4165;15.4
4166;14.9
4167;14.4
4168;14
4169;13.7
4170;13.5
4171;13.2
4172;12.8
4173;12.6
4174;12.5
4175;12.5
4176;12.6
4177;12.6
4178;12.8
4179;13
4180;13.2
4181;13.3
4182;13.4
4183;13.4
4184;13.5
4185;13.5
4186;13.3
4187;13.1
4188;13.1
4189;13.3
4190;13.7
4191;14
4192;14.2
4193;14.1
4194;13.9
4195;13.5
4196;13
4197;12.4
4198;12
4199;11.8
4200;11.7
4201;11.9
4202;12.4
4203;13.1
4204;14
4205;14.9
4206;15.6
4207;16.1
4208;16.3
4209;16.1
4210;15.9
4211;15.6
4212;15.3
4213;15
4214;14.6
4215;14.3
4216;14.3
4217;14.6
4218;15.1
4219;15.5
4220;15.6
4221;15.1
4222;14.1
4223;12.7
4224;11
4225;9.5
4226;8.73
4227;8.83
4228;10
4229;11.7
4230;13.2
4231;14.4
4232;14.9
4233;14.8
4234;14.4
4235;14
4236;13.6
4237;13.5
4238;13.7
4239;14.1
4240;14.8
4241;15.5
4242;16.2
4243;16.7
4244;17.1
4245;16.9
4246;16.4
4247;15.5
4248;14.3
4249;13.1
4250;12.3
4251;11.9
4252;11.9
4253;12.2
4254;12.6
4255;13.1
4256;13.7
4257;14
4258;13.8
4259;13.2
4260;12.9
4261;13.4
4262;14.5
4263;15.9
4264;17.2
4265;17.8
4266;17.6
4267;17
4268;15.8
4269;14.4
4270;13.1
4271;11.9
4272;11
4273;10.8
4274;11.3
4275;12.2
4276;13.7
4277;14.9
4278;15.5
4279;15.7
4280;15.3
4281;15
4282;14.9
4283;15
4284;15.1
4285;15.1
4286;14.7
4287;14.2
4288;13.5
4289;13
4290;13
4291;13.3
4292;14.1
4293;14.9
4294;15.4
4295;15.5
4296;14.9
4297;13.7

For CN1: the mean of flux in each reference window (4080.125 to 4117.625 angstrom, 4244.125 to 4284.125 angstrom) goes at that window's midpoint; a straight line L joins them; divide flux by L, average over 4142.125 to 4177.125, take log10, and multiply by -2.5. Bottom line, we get 0.10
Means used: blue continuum 15.4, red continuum 14.2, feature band 13.7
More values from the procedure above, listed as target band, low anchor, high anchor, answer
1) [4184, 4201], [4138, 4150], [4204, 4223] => 0.117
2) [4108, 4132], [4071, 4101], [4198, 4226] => -0.065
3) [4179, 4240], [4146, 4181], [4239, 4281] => 0.033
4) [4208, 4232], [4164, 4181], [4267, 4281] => -0.005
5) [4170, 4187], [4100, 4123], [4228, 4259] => 0.121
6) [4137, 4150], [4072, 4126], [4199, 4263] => 0.078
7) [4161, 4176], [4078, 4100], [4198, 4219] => 0.051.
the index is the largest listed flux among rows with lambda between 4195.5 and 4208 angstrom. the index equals 16.3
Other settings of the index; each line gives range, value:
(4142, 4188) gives 16.1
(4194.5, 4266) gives 17.8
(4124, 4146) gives 15.7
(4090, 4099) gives 17.7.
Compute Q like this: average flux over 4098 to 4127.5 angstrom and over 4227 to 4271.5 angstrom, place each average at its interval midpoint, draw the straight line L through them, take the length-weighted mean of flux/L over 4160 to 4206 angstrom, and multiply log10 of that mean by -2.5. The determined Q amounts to 0.08 mag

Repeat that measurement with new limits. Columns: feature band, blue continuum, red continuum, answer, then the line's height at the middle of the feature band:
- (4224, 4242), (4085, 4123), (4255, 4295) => 0.13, 14.6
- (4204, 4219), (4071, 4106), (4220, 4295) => -0.08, 14.1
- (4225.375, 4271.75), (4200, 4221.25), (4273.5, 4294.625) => 0.04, 14.5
